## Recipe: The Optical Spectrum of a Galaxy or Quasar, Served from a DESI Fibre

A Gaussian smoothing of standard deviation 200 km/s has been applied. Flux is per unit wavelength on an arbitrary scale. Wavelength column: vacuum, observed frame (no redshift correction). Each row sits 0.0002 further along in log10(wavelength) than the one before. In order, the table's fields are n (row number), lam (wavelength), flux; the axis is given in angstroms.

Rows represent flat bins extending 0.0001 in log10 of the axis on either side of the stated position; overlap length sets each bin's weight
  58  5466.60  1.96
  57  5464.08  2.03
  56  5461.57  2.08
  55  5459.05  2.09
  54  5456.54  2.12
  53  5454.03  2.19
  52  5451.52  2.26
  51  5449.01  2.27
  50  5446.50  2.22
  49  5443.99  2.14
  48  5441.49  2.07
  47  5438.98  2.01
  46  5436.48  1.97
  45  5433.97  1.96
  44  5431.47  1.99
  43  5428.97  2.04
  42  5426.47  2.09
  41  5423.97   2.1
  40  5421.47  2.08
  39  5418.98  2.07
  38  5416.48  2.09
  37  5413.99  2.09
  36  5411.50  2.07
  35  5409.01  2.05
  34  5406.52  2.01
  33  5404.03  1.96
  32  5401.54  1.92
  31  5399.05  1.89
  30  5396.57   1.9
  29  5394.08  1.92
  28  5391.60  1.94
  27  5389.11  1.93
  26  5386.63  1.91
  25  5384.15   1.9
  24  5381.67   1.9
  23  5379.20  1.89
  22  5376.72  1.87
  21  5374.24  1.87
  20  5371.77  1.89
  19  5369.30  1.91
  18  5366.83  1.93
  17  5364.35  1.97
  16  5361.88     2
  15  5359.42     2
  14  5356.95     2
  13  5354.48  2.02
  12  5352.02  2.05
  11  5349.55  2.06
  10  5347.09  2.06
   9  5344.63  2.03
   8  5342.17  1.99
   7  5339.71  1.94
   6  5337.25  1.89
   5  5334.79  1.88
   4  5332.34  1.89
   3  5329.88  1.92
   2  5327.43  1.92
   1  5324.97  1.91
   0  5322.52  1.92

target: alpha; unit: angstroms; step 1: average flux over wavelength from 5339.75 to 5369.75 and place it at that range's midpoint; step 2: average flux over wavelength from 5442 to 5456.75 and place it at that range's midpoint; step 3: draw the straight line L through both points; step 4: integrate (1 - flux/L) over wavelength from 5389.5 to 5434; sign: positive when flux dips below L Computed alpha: 2.4 angstroms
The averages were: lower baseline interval 2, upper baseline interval 2.2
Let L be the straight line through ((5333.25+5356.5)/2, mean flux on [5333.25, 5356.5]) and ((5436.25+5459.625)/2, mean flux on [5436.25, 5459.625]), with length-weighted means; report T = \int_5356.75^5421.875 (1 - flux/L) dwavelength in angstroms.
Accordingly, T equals 3.1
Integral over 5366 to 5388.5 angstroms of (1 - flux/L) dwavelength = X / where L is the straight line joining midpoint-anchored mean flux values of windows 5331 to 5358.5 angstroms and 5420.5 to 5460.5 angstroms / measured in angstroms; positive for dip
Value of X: 1.39 angstroms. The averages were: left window 1.98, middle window 1.9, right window 2.1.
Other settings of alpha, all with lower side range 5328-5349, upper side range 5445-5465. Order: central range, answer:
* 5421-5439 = 0.73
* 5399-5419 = 0.55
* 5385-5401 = 1.05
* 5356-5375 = 0.51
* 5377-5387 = 0.66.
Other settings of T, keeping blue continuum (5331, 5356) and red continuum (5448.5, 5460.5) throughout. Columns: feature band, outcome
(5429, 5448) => 0.86 angstroms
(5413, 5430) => 0.32 angstroms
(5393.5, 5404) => 0.84 angstroms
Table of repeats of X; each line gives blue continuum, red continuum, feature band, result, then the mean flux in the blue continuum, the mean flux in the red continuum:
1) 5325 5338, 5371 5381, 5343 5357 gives -1.1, 1.9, 1.88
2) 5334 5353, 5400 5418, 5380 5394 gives 0.7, 1.99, 2.03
